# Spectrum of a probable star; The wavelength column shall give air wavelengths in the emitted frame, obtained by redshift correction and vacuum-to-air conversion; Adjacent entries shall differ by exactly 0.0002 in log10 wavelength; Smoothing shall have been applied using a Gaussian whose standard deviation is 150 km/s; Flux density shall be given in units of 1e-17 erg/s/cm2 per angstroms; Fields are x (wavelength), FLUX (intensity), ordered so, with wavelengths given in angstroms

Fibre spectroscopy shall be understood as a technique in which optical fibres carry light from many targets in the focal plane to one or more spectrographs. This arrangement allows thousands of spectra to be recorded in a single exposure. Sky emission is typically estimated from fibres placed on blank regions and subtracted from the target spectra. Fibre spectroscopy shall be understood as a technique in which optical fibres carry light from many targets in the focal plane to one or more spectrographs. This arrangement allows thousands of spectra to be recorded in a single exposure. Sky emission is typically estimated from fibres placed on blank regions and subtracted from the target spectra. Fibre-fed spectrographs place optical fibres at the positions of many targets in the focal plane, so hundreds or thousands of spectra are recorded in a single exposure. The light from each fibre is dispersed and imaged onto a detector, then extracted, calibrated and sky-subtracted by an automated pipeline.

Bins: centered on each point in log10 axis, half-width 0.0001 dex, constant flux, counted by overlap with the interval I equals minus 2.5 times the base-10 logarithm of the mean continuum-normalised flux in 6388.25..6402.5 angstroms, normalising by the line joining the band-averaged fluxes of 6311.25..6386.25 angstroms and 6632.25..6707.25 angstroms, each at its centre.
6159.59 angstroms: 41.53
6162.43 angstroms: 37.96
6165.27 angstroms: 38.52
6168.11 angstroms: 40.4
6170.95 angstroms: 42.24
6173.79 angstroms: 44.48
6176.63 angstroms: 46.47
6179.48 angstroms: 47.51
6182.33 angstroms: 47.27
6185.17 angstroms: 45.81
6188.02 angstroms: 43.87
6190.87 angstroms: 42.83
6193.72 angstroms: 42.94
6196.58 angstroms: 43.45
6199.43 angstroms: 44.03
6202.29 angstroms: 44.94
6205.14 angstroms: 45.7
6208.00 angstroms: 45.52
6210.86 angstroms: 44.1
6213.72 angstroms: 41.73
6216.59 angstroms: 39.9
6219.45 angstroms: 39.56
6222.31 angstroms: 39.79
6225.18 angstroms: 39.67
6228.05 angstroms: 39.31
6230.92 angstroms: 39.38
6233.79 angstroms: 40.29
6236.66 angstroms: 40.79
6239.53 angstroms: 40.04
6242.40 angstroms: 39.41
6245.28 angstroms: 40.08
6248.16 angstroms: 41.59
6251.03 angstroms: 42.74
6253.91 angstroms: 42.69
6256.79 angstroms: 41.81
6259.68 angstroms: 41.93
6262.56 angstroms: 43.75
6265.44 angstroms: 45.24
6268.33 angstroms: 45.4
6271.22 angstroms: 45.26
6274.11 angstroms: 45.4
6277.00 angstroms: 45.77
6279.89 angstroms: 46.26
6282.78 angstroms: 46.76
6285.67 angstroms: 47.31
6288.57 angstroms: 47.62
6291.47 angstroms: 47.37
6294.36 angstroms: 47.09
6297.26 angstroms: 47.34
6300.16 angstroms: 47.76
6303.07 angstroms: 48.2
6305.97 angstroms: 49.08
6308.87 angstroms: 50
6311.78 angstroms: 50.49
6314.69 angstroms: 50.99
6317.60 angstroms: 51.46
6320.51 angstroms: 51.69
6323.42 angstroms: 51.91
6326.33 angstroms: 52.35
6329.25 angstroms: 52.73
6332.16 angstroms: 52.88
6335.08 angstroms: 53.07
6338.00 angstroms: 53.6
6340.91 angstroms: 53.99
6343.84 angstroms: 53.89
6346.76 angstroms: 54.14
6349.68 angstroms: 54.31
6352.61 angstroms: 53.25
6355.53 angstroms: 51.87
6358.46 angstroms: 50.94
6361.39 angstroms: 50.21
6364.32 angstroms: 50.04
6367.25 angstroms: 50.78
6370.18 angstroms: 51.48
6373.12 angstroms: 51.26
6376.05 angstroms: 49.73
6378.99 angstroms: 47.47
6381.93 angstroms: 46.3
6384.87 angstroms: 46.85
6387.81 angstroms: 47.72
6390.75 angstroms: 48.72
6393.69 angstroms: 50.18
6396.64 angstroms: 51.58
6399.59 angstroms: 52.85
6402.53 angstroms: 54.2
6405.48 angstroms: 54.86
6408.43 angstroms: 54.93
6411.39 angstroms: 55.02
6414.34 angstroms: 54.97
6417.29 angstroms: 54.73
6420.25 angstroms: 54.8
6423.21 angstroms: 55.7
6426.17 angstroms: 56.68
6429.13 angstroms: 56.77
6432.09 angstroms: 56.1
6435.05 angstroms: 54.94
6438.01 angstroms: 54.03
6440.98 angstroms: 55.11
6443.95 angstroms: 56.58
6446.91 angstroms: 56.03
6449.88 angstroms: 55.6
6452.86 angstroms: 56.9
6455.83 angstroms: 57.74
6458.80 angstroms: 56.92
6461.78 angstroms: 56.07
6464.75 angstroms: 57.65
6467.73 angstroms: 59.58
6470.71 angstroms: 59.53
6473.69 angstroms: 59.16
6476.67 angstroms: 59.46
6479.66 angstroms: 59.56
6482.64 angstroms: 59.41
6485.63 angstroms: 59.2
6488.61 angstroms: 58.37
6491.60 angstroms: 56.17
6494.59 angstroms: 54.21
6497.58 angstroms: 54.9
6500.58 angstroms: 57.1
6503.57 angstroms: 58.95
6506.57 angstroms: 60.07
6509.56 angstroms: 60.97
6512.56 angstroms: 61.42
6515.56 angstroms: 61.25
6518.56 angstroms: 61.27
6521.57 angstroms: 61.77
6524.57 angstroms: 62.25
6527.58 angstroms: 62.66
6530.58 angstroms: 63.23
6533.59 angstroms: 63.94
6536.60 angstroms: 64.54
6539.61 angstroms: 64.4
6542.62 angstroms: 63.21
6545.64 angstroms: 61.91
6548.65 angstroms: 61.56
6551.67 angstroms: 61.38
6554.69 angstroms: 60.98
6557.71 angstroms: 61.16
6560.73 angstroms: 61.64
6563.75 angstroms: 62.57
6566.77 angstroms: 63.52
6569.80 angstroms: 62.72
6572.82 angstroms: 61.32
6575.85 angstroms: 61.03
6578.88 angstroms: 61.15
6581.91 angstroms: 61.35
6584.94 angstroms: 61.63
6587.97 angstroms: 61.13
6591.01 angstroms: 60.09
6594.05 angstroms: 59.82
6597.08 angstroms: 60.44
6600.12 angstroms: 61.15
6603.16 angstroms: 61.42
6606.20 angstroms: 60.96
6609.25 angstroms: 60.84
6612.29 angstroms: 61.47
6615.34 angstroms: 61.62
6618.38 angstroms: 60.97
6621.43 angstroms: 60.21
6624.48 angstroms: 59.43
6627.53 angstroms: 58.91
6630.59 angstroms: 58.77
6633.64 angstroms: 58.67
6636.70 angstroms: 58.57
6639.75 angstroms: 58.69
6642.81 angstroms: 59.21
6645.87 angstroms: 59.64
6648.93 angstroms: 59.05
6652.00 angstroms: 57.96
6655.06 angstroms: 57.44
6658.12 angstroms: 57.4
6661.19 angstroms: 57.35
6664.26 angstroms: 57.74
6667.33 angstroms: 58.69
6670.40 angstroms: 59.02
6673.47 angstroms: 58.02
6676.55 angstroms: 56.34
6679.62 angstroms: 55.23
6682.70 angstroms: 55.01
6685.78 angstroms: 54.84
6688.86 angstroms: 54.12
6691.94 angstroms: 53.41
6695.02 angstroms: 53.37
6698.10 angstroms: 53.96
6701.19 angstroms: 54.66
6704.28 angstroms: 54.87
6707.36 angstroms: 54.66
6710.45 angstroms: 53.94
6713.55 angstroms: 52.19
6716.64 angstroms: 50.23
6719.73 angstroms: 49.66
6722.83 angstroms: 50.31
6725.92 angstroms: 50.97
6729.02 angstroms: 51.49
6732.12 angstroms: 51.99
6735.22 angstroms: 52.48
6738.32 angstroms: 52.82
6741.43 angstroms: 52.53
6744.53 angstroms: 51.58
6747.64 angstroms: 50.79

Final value 0.027 mag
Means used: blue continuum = 51.5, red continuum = 56.8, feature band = 51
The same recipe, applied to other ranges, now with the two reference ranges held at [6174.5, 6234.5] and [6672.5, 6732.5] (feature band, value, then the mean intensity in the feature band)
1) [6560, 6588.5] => -0.21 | 61.9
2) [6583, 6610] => -0.19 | 60.8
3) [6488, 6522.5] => -0.19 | 58.8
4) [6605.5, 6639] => -0.16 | 60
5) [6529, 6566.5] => -0.24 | 62.6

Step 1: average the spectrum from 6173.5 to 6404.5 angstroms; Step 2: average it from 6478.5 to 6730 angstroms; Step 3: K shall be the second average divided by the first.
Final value 1.25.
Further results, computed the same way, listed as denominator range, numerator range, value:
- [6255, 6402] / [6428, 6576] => 1.21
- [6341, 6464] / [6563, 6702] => 1.11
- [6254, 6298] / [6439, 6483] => 1.27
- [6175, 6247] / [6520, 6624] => 1.45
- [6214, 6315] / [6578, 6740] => 1.29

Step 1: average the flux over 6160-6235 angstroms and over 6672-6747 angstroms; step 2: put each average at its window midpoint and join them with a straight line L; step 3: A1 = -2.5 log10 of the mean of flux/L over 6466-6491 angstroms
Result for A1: -0.217 mag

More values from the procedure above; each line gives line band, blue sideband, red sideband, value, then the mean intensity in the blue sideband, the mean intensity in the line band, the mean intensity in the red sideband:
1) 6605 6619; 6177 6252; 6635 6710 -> -0.12 mag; 42.4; 61.2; 56.6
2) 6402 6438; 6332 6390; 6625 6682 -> -0.06 mag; 51.1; 55.3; 58.1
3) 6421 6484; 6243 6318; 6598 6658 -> -0.09 mag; 46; 57.1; 59.7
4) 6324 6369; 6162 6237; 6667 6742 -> -0.15 mag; 42.6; 52.5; 53.7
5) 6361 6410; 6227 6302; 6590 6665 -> -0.03 mag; 43.8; 50.6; 59.5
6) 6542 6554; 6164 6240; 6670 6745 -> -0.23 mag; 42.7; 61.8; 53.4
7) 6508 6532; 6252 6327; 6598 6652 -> -0.11 mag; 47.3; 61.9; 59.9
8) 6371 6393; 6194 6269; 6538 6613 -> 0.05 mag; 42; 48.5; 61.6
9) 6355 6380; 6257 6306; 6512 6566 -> 0.02 mag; 46.1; 50.4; 62.3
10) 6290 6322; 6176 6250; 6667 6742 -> -0.11 mag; 42.5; 49.2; 53.7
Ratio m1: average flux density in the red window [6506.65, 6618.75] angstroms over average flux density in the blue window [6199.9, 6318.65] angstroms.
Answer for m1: 1.39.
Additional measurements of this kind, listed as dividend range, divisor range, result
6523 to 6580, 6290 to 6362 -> 1.22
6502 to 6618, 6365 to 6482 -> 1.13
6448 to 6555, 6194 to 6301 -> 1.38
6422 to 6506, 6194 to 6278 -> 1.35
